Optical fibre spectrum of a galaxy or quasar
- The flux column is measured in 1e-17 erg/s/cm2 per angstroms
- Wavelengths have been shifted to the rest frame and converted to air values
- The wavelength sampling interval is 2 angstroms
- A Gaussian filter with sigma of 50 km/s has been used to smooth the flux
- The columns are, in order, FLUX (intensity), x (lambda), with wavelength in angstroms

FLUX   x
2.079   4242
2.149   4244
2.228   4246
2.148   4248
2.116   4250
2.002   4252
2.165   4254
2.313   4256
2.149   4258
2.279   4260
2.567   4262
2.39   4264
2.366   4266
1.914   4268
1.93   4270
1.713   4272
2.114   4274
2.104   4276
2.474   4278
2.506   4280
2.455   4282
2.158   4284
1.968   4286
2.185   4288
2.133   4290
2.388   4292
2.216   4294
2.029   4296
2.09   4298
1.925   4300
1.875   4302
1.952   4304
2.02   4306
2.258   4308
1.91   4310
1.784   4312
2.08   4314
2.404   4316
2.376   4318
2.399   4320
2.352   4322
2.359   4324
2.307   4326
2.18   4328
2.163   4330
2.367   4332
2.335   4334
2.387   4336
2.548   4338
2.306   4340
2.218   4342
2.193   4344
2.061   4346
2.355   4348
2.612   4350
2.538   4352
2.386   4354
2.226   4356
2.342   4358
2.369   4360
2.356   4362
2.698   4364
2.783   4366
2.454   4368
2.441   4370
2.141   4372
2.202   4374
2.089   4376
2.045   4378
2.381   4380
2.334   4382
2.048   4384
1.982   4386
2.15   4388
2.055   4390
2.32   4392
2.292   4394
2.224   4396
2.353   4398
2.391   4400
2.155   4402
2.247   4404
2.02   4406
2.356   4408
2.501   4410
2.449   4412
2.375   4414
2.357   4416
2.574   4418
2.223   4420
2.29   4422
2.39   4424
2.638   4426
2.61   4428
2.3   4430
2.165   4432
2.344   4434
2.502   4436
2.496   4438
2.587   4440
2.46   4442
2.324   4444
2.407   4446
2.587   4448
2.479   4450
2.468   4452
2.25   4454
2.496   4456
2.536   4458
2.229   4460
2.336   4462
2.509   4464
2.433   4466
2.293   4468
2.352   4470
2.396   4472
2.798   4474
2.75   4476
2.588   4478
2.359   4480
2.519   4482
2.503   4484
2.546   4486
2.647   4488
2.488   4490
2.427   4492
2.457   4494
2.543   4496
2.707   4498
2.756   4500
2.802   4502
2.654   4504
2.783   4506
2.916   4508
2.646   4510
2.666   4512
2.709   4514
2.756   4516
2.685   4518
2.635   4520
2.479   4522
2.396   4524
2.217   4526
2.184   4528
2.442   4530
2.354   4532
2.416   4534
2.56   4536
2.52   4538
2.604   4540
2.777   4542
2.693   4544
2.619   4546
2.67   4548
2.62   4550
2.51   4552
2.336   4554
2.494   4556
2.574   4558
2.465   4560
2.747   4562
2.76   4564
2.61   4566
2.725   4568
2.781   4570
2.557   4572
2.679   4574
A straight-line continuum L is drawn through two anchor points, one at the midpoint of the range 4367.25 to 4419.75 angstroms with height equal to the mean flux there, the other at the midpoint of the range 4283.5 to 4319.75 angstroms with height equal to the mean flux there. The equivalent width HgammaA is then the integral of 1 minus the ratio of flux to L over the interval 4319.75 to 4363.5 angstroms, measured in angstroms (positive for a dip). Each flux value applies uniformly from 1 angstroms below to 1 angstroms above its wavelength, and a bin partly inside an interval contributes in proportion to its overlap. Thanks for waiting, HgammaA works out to -3.3 angstroms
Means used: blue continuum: 2.1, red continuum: 2.27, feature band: 2.34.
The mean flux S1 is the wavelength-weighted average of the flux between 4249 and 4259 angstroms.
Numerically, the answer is 2.15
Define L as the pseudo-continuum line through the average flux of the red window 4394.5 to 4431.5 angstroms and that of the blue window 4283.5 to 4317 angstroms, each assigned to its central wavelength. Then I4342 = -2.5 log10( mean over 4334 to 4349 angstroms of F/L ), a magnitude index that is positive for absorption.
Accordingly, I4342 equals -0.06 mag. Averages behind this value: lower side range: 2.08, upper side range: 2.35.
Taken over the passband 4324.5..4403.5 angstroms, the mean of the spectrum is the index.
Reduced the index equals 2.3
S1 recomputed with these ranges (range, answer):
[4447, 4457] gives 2.46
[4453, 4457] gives 2.37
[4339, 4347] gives 2.19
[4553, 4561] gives 2.47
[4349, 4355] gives 2.51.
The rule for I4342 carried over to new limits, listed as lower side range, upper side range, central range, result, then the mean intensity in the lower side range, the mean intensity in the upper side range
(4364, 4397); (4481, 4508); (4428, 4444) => 0.01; 2.26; 2.61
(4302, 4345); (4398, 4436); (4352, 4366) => -0.07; 2.22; 2.36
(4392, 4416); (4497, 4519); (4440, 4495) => 0.04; 2.31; 2.73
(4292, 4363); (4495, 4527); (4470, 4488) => 0.01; 2.24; 2.65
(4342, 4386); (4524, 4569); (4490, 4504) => -0.05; 2.33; 2.54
